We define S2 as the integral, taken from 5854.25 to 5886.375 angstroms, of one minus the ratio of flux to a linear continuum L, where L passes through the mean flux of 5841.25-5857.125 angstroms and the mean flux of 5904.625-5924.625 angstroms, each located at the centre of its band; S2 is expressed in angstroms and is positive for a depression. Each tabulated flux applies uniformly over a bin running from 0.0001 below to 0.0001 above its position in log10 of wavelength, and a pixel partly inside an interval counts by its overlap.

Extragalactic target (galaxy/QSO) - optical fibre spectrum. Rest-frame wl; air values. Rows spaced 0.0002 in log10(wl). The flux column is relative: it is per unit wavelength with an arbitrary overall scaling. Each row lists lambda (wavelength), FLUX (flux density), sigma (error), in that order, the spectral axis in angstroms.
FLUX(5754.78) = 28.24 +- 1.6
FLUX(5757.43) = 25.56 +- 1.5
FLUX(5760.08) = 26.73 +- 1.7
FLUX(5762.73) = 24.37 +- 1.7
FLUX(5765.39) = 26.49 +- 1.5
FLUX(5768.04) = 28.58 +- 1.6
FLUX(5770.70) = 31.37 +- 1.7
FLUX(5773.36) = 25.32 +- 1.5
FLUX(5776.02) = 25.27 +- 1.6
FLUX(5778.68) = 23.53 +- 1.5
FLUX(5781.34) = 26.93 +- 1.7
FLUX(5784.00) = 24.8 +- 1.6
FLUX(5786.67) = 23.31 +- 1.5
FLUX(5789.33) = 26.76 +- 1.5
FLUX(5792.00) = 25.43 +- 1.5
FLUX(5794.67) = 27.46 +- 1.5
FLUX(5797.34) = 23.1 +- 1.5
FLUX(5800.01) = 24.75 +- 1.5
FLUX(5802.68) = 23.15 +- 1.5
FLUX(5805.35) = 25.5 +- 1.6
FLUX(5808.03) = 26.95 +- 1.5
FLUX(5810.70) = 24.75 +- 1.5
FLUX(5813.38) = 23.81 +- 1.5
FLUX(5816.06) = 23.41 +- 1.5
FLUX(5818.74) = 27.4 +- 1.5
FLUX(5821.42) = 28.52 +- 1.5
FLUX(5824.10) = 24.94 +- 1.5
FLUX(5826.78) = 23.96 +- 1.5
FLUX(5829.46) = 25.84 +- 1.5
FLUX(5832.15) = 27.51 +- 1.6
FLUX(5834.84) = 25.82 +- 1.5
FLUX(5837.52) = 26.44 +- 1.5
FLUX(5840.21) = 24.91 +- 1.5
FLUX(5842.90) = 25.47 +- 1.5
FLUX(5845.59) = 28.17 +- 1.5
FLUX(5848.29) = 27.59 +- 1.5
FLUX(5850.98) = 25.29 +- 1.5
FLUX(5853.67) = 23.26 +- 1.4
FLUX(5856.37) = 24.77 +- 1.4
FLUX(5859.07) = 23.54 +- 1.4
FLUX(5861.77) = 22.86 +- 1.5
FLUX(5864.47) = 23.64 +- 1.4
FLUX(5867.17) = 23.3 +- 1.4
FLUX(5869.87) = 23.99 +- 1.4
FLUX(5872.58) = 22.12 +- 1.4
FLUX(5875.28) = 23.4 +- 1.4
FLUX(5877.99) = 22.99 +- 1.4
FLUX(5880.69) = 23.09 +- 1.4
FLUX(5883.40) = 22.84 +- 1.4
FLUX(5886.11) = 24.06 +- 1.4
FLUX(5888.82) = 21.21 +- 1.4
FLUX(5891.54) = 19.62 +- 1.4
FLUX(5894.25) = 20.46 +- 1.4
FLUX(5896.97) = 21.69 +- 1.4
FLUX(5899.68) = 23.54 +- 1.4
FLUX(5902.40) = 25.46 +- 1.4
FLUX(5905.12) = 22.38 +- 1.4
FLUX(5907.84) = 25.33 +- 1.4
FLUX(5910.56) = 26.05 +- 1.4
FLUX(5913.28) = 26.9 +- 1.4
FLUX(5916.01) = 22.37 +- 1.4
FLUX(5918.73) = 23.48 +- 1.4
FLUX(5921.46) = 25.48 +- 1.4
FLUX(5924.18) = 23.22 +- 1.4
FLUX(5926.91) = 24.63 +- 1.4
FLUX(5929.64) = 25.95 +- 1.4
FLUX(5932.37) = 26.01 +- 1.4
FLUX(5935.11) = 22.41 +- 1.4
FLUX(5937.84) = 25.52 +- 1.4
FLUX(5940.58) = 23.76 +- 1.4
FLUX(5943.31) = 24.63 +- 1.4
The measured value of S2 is 2.6 angstroms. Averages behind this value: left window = 25.8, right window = 24.6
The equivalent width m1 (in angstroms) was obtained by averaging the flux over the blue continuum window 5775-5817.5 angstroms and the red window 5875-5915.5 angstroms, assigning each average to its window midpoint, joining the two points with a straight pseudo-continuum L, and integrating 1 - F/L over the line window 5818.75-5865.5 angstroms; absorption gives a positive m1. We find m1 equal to -2.6 angstroms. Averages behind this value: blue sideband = 24.9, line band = 25.5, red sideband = 23.2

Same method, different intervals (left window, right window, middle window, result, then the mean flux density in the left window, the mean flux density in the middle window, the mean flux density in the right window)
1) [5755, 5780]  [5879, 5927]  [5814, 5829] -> -0.2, 26.4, 25.6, 23.4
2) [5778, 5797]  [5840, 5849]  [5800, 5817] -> 0.8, 25.4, 24.6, 26.6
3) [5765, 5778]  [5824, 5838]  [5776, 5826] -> 2.4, 27.3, 25.2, 25.8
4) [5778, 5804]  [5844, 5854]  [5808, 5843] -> 0.2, 25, 25.7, 26.4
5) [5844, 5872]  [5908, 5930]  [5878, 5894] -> 1.6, 24.6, 22.1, 24.7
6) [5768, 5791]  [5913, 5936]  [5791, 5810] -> 0.5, 26.1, 25.2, 24.4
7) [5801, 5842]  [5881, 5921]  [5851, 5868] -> 0.5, 25.5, 23.7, 23.3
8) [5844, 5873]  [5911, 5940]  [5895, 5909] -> 0.6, 24.5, 23.5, 24.6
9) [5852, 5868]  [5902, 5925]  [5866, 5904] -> 2.1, 23.6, 22.7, 24.5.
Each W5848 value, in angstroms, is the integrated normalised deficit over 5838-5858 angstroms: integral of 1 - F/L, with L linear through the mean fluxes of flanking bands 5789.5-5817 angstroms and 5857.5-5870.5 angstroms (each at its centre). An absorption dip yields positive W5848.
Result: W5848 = -1.50 angstroms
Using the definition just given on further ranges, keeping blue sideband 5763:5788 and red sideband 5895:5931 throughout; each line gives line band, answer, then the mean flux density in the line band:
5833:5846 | -0.4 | 26.1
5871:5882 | 0.8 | 22.9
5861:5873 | 0.8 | 23.3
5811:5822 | 0.0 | 25.5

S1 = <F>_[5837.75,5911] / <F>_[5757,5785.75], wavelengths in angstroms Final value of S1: 0.90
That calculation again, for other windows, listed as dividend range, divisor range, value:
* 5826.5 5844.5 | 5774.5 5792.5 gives 1.03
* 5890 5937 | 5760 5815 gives 0.93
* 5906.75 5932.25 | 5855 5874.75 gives 1.06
